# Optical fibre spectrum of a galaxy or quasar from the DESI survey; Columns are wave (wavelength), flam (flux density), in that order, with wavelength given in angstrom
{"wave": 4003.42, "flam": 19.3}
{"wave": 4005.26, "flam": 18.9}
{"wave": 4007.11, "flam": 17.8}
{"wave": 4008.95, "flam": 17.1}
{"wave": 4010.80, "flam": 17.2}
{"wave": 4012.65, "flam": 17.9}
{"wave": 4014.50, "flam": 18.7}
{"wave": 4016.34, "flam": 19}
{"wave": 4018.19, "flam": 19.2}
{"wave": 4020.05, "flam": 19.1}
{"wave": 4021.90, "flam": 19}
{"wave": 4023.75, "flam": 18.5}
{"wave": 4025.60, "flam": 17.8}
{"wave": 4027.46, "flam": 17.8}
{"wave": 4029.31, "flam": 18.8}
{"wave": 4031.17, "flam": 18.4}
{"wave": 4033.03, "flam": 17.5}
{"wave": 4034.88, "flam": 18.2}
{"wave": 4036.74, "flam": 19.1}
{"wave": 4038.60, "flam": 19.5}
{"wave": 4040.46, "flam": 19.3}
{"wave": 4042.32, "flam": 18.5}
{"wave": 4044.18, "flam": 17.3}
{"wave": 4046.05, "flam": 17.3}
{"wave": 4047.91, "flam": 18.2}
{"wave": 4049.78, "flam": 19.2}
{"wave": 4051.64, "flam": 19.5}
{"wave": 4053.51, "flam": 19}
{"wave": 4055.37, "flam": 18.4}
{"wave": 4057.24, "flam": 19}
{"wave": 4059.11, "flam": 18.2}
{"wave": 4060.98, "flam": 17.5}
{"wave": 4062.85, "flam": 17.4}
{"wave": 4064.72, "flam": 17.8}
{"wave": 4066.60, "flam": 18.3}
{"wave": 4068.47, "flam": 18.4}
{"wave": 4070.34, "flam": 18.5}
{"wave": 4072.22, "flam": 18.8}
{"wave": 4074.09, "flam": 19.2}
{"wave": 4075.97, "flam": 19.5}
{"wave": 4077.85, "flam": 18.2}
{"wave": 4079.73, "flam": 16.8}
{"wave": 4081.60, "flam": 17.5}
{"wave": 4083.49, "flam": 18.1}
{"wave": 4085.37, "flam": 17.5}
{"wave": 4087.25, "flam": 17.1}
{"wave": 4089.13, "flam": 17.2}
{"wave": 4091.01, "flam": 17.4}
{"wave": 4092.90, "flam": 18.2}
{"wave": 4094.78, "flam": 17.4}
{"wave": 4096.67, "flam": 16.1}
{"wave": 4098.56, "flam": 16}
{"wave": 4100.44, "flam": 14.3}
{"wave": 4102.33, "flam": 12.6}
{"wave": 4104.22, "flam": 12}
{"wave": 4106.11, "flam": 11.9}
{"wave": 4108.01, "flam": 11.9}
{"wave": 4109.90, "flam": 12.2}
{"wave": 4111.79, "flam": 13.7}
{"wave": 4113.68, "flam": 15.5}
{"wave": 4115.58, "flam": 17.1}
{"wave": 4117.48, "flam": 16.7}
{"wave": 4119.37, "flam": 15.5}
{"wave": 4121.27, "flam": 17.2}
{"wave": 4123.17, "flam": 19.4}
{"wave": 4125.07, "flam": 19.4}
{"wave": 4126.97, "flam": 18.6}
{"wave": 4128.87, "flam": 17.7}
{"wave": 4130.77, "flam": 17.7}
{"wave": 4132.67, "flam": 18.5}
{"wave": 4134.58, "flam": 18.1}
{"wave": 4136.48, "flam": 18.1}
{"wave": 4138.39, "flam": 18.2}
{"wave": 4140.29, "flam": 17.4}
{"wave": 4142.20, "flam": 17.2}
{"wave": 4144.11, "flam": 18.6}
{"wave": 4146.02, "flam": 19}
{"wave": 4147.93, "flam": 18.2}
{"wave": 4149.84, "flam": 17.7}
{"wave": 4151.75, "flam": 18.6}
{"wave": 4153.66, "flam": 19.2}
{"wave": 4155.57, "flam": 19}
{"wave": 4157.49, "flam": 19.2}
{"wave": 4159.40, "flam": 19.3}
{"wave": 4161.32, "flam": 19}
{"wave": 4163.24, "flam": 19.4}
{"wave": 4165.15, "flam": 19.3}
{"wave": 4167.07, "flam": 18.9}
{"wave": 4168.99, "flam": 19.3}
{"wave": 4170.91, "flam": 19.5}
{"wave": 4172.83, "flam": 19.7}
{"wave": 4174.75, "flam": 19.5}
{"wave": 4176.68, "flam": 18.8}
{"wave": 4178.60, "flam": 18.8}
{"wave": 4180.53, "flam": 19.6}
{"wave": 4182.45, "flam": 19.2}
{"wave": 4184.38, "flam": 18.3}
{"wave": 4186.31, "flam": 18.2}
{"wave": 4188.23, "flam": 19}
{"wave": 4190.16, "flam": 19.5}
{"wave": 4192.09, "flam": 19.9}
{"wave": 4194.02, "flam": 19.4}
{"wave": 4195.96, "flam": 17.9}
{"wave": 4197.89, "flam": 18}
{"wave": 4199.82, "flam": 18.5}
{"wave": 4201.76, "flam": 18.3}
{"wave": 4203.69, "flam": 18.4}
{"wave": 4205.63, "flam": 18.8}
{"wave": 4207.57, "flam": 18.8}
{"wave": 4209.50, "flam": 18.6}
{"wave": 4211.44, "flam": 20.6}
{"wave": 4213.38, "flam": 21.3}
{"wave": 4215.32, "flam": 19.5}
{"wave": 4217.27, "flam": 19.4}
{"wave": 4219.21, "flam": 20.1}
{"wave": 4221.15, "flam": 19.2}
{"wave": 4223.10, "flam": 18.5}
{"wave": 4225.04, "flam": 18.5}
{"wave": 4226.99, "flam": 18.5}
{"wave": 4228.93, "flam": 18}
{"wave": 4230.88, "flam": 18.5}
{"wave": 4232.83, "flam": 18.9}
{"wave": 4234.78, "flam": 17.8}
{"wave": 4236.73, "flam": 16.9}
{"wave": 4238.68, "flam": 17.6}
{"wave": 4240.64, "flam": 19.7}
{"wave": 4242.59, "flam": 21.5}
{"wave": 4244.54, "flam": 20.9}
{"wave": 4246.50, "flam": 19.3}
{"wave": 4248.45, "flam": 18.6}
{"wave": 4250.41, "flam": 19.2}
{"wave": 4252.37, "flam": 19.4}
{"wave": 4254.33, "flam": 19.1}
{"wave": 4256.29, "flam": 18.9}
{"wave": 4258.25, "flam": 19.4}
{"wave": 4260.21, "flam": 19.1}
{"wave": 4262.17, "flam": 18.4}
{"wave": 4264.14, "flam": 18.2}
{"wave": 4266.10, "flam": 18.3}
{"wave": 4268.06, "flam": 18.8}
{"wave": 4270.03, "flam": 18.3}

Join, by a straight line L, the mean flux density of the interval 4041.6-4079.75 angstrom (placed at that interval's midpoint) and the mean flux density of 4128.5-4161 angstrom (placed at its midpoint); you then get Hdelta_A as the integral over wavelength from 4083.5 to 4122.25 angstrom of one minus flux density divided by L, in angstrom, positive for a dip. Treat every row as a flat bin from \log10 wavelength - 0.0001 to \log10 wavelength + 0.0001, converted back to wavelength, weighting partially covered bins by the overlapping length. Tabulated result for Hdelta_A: 6.2 angstrom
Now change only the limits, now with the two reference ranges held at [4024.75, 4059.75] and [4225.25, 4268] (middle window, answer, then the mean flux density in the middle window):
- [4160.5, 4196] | -0.8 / 19.1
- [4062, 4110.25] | 5.1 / 16.6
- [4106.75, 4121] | 3.0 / 14.7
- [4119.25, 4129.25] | 0.2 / 18.2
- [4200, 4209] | 0.1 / 18.6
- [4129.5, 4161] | 0.5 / 18.4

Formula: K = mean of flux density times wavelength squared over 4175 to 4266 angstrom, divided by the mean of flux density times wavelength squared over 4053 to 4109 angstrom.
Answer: 1.20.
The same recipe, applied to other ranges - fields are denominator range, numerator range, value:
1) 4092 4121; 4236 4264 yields 1.39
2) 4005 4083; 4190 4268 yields 1.13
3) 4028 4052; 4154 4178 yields 1.11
